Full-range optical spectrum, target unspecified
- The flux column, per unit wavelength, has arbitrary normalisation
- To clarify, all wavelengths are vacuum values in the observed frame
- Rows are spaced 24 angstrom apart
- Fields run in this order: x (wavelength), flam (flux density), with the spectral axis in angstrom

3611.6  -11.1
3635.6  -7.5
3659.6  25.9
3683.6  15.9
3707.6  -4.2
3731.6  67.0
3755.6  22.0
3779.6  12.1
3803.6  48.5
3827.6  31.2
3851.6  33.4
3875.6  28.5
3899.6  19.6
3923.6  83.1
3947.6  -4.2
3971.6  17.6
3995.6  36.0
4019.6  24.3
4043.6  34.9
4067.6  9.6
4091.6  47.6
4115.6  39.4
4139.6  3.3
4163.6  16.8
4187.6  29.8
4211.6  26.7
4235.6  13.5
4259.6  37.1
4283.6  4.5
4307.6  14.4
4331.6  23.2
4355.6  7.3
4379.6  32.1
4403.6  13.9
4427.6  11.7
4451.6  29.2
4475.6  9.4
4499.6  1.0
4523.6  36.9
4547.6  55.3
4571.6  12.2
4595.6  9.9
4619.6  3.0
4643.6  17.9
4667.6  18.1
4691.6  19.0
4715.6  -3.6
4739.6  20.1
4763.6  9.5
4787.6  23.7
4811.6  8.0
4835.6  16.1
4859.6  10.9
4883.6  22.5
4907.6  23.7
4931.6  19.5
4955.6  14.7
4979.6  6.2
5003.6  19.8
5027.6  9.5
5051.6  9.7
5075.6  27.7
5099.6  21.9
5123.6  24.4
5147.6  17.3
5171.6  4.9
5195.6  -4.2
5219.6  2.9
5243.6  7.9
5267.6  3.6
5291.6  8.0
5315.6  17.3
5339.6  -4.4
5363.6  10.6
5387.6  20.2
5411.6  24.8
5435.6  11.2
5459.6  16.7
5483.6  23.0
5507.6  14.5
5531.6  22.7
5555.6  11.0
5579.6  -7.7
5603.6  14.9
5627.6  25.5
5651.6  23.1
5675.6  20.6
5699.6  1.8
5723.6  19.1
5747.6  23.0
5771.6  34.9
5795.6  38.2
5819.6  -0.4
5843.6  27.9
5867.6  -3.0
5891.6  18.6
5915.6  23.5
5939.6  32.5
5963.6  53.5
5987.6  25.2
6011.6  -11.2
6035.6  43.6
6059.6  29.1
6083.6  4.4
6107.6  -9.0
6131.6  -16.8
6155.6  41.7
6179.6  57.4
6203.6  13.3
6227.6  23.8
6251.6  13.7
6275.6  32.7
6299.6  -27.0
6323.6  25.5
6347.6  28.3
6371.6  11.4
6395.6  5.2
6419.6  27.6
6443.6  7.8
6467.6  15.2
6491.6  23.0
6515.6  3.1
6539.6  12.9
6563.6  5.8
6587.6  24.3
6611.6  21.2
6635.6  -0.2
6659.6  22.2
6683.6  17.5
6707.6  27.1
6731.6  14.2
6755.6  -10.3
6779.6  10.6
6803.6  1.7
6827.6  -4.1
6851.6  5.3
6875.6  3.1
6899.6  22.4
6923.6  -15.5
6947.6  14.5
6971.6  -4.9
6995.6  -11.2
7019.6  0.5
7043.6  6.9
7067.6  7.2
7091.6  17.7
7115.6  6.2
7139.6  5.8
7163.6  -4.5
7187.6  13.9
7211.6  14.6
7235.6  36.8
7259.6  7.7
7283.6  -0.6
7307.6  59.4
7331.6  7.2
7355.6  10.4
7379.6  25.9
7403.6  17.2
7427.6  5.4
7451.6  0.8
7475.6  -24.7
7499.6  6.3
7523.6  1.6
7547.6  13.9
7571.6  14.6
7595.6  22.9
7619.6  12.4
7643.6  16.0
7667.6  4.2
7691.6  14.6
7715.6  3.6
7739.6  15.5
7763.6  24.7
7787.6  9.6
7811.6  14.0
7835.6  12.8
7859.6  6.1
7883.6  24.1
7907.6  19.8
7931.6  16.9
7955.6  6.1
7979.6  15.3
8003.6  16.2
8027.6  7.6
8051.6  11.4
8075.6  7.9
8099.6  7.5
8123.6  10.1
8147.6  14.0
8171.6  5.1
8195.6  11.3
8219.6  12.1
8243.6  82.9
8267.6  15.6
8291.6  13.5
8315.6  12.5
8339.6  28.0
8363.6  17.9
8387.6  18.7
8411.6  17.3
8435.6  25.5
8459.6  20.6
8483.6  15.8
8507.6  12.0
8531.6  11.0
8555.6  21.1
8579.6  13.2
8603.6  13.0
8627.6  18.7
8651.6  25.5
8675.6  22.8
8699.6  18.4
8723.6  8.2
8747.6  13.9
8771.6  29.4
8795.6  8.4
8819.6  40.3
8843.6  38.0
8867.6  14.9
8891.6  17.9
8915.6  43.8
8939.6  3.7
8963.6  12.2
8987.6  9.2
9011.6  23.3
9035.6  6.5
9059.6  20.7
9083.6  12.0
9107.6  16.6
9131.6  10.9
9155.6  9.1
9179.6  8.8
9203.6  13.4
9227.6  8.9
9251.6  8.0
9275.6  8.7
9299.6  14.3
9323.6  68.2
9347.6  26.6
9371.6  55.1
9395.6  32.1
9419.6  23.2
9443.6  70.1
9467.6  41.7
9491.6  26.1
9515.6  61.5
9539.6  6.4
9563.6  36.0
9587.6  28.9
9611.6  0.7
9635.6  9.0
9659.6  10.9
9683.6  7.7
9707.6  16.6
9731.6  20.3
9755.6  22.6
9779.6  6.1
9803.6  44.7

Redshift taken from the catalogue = 1.21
